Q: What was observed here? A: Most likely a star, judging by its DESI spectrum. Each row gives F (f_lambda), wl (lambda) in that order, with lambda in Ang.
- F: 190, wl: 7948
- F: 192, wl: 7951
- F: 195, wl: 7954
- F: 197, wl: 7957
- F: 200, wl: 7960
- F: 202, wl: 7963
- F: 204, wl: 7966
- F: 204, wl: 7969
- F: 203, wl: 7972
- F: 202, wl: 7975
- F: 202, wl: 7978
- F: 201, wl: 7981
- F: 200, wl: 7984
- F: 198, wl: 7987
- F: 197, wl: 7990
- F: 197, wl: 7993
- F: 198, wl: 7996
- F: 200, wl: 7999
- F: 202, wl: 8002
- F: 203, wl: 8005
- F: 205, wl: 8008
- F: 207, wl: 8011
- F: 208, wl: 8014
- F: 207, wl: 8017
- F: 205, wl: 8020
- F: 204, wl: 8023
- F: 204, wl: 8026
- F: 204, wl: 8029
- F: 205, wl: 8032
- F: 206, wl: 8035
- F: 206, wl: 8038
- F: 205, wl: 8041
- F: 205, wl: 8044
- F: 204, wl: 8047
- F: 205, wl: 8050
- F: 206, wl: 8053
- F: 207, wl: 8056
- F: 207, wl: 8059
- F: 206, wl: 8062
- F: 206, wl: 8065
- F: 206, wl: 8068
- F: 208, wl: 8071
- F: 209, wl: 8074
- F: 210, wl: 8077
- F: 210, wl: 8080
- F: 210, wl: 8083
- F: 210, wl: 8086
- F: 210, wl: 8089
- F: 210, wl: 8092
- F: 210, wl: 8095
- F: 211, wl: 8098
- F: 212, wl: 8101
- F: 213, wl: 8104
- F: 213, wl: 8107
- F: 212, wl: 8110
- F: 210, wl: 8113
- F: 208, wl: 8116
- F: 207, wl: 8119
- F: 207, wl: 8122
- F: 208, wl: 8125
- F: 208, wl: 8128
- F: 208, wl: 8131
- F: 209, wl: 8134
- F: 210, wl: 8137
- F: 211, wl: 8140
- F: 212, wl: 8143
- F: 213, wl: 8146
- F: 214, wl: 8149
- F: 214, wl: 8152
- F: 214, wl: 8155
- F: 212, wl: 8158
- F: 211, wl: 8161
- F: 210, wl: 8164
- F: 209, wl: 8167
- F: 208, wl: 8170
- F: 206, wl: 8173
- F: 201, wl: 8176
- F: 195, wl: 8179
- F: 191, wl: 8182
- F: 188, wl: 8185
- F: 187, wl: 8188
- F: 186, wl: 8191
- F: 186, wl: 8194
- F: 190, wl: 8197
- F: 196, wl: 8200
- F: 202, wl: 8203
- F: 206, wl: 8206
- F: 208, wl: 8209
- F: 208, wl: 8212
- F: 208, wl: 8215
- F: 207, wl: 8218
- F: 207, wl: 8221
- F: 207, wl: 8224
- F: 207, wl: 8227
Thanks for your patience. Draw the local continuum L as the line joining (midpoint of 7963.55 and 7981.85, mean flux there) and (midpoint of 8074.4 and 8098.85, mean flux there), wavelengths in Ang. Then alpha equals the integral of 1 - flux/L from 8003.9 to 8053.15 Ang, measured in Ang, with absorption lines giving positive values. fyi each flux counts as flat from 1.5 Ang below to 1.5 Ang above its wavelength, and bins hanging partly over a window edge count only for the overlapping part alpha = 0.3 Ang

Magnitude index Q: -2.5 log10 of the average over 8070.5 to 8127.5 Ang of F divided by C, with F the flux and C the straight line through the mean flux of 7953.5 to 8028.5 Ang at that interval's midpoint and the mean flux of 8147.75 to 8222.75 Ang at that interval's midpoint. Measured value -0.04 mag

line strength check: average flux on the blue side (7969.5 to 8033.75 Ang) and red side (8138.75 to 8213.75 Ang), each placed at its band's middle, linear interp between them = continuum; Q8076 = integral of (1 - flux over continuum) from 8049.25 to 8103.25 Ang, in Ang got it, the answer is -1.6 Ang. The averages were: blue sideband 203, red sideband 203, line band 209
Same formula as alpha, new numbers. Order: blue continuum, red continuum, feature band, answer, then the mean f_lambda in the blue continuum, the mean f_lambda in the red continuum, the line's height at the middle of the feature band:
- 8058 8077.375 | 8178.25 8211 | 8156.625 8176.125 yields -1.13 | 207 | 194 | 197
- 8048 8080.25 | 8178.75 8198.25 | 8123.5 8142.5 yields -1.19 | 207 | 189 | 197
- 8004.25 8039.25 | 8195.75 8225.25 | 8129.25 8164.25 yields -1.21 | 205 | 204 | 204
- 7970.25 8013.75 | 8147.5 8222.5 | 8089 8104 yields -0.66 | 201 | 203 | 202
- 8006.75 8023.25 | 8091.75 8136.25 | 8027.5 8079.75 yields 0.33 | 206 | 210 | 208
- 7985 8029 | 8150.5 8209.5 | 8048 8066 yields -0.36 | 203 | 201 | 202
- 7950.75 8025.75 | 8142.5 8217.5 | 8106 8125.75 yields -0.66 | 202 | 203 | 202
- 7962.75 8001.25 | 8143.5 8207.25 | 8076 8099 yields -1.00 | 201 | 202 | 201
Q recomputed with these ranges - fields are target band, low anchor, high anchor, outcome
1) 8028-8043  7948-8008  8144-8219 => -0.02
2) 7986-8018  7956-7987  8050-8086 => 0.01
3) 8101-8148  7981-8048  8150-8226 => -0.04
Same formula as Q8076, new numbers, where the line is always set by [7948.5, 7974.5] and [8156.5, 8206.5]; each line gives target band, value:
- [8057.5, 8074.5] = -0.7 Ang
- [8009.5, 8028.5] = -0.6 Ang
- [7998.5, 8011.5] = -0.3 Ang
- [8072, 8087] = -0.8 Ang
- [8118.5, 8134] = -0.7 Ang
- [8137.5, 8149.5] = -0.8 Ang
